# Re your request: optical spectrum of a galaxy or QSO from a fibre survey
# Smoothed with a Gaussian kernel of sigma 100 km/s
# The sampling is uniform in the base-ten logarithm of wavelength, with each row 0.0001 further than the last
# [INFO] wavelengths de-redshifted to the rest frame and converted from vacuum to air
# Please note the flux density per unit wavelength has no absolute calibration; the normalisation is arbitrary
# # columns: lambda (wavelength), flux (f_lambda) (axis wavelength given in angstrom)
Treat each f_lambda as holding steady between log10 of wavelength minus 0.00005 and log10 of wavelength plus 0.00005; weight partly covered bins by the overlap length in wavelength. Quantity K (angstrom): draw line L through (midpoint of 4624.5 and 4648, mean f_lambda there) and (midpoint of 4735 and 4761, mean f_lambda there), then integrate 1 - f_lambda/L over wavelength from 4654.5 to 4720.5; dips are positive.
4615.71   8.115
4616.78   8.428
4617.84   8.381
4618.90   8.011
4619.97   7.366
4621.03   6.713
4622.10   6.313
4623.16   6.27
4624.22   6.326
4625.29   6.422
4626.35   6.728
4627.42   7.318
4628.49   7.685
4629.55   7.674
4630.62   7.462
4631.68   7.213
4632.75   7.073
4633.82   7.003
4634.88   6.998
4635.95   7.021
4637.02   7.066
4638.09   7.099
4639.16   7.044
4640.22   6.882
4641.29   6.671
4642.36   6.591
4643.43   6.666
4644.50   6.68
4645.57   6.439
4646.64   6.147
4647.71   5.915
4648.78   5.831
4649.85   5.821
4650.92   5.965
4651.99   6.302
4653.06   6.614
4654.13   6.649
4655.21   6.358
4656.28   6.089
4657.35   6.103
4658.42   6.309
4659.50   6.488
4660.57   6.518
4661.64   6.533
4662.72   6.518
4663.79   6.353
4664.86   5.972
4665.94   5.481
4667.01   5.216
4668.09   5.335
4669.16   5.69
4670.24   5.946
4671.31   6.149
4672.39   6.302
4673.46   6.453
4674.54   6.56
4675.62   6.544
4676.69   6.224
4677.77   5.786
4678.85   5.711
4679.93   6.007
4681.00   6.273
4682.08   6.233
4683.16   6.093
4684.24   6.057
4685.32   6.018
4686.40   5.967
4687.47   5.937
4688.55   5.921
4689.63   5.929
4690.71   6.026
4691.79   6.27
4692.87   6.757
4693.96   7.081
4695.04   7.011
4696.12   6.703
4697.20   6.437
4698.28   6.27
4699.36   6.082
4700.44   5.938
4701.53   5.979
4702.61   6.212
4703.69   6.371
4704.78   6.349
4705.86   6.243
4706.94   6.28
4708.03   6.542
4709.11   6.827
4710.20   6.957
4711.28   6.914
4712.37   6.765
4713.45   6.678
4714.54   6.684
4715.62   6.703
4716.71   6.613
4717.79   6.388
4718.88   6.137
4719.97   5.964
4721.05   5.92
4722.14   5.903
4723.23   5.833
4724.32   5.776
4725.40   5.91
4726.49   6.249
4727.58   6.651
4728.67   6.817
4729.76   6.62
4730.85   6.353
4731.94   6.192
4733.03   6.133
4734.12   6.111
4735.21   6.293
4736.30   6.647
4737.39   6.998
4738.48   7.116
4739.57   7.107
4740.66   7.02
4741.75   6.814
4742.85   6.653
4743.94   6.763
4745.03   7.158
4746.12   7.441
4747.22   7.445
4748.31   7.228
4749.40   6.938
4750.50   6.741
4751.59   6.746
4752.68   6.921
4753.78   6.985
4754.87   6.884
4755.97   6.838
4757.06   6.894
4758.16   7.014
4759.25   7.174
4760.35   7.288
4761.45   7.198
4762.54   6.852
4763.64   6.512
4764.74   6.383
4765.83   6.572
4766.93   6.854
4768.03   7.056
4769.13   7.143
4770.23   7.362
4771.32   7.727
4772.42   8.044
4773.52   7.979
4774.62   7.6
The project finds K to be 6.34 angstrom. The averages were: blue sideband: 6.9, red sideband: 6.97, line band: 6.27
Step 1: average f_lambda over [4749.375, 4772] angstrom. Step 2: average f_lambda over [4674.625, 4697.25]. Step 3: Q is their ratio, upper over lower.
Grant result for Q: 1.12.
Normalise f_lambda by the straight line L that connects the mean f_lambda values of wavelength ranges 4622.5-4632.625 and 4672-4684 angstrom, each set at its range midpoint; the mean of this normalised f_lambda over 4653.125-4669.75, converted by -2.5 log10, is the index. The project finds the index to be 0.06 mag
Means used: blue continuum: 7.01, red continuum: 6.19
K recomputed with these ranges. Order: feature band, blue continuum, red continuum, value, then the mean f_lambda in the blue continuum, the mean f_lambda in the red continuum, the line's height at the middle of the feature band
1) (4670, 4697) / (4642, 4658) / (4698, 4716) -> 0.59 angstrom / 6.28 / 6.46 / 6.38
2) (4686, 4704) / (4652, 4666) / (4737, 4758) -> 0.84 angstrom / 6.33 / 6.98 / 6.6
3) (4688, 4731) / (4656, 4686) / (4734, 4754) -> 1.01 angstrom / 6.1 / 6.92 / 6.53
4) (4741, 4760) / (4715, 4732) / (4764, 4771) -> -0.92 angstrom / 6.26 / 6.92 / 6.66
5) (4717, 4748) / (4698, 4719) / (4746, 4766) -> 0.86 angstrom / 6.46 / 6.95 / 6.7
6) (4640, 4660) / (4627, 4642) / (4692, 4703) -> 1.84 angstrom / 7.15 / 6.44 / 6.98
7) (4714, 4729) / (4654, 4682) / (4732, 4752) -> 0.90 angstrom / 6.13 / 6.84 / 6.64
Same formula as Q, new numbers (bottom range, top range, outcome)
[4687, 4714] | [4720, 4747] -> 1.02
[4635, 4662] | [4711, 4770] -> 1.03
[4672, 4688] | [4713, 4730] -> 1.02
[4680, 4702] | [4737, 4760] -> 1.12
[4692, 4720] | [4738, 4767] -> 1.07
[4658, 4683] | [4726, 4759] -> 1.11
